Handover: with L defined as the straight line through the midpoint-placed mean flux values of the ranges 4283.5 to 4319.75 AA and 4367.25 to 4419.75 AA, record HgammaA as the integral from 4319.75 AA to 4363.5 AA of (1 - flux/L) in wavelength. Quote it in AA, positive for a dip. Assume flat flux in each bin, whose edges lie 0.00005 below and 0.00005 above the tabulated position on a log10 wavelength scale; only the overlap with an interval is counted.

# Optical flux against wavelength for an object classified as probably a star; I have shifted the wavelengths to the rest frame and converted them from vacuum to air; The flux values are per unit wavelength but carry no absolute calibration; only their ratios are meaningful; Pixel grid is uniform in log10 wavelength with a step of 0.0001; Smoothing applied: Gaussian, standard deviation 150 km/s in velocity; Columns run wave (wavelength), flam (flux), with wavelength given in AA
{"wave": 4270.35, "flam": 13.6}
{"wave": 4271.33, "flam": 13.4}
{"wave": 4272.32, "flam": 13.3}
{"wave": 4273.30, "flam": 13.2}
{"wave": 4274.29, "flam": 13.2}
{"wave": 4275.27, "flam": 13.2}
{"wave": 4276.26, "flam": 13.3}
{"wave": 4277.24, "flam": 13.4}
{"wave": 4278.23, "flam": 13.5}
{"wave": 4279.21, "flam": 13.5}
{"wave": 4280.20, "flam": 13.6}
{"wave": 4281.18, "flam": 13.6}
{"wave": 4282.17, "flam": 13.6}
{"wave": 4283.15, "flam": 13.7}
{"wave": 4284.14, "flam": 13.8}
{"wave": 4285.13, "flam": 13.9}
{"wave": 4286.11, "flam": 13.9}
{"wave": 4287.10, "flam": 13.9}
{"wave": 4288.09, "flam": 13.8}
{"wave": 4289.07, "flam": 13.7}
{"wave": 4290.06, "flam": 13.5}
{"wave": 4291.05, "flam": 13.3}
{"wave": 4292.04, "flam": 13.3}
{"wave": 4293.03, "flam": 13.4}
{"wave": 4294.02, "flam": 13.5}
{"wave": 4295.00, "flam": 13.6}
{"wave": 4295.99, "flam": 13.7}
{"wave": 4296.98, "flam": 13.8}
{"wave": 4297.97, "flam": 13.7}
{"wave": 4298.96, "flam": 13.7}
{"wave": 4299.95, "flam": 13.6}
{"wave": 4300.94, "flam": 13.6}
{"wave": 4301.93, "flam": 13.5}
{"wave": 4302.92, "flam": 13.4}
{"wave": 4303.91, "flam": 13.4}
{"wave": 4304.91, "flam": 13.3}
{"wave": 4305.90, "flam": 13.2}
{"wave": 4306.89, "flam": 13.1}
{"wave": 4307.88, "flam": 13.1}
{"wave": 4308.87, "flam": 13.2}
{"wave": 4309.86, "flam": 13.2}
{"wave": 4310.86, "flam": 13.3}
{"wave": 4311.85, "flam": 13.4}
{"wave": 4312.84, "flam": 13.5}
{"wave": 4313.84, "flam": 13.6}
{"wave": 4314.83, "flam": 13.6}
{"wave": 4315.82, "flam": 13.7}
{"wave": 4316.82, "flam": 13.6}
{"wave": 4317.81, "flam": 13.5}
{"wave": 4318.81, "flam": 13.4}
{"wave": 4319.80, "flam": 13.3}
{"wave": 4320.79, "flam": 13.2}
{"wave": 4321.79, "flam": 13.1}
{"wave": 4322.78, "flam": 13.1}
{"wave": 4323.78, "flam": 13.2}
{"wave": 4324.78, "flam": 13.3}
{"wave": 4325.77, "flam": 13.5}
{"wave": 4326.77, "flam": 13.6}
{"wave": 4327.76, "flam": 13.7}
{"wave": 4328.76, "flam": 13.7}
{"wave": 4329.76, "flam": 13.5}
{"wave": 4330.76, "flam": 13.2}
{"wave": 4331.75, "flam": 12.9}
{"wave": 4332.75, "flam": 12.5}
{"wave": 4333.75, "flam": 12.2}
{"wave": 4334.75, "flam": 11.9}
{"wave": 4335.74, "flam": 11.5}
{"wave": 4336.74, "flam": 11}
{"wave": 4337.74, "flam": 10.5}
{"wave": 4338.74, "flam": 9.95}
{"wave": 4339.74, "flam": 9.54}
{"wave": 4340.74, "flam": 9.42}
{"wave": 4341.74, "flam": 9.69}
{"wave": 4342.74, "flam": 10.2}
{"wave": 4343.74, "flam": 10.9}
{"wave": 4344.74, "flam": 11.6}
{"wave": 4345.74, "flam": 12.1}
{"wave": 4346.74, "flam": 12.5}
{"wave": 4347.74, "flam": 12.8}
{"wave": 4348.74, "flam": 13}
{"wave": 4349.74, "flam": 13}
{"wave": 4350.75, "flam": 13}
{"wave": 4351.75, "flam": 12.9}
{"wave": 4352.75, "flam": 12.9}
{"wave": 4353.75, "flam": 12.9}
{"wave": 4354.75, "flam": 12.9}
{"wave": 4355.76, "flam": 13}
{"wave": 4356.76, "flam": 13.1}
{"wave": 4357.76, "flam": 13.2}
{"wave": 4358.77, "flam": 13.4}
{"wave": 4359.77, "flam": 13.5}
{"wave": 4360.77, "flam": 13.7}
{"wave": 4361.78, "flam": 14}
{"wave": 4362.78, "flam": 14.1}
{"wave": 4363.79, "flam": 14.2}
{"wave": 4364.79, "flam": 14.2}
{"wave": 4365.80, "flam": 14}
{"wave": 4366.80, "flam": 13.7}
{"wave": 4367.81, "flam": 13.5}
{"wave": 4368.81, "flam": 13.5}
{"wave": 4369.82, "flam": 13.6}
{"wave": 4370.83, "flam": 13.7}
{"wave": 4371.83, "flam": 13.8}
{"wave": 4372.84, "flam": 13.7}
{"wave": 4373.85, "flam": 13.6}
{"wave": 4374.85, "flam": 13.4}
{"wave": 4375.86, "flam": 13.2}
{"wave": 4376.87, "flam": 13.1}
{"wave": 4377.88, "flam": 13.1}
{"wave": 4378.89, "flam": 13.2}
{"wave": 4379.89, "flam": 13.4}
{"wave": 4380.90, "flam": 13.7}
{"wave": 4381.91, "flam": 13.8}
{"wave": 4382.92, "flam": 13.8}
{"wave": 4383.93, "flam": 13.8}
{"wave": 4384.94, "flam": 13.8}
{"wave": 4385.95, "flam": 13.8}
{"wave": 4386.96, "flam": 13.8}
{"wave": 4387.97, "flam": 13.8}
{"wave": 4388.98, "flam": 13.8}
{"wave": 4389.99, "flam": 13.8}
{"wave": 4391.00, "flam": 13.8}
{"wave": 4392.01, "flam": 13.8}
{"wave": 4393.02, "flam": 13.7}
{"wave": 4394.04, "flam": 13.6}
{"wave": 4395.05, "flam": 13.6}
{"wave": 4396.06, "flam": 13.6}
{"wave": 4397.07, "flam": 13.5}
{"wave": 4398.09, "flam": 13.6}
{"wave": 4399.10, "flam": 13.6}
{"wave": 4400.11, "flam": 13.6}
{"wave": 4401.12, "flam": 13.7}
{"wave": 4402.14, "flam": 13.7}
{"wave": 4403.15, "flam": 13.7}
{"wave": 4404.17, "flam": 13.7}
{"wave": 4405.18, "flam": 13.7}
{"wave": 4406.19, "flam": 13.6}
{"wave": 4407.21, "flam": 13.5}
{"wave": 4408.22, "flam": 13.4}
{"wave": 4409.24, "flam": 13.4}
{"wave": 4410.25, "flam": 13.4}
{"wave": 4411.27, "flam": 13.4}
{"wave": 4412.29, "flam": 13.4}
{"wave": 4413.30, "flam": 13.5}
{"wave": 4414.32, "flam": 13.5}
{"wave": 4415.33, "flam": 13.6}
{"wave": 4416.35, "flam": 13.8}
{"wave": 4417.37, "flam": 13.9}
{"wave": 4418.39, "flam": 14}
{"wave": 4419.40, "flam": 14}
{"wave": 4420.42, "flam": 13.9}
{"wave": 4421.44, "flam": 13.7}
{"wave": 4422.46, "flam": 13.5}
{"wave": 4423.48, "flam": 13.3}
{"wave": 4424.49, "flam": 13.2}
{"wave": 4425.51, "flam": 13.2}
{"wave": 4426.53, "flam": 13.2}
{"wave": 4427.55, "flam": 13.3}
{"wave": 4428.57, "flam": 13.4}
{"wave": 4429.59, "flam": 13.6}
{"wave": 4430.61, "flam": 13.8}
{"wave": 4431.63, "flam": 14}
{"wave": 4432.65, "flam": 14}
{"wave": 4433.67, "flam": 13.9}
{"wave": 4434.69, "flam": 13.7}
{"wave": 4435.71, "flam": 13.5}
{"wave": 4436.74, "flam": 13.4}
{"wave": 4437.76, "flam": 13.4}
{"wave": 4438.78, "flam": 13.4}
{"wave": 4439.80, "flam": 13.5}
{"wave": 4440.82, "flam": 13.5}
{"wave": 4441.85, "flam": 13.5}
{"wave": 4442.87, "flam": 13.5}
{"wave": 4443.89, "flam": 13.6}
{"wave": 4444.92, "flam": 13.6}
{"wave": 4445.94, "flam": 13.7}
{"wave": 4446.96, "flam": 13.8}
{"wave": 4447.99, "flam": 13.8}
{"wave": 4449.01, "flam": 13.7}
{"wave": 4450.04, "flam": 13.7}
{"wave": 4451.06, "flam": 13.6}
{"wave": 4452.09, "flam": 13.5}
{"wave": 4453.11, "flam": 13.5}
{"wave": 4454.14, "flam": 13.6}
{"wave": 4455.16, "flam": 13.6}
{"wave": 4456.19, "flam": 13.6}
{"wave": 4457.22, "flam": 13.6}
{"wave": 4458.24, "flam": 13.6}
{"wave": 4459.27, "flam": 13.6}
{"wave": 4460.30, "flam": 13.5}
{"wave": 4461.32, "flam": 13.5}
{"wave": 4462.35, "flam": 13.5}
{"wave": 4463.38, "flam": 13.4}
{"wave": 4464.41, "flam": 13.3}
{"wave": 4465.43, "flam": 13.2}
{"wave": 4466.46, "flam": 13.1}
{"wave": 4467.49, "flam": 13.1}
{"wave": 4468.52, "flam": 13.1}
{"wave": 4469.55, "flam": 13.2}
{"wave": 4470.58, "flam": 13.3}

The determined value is 3.4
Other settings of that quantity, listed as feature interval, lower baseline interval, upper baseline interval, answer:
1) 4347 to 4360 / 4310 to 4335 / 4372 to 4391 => 0.4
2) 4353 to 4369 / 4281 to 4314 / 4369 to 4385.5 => 0.0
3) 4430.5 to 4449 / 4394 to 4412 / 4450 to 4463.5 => -0.1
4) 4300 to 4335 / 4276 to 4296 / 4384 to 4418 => 0.8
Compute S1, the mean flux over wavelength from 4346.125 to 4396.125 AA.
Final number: 13.5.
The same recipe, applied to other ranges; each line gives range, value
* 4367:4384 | 13.5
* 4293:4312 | 13.4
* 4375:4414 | 13.6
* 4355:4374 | 13.6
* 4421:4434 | 13.5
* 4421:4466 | 13.5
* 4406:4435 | 13.6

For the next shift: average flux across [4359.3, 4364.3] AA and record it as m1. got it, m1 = 13.9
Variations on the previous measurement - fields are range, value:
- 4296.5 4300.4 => 13.7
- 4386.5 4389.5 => 13.8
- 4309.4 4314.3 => 13.4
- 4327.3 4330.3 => 13.6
